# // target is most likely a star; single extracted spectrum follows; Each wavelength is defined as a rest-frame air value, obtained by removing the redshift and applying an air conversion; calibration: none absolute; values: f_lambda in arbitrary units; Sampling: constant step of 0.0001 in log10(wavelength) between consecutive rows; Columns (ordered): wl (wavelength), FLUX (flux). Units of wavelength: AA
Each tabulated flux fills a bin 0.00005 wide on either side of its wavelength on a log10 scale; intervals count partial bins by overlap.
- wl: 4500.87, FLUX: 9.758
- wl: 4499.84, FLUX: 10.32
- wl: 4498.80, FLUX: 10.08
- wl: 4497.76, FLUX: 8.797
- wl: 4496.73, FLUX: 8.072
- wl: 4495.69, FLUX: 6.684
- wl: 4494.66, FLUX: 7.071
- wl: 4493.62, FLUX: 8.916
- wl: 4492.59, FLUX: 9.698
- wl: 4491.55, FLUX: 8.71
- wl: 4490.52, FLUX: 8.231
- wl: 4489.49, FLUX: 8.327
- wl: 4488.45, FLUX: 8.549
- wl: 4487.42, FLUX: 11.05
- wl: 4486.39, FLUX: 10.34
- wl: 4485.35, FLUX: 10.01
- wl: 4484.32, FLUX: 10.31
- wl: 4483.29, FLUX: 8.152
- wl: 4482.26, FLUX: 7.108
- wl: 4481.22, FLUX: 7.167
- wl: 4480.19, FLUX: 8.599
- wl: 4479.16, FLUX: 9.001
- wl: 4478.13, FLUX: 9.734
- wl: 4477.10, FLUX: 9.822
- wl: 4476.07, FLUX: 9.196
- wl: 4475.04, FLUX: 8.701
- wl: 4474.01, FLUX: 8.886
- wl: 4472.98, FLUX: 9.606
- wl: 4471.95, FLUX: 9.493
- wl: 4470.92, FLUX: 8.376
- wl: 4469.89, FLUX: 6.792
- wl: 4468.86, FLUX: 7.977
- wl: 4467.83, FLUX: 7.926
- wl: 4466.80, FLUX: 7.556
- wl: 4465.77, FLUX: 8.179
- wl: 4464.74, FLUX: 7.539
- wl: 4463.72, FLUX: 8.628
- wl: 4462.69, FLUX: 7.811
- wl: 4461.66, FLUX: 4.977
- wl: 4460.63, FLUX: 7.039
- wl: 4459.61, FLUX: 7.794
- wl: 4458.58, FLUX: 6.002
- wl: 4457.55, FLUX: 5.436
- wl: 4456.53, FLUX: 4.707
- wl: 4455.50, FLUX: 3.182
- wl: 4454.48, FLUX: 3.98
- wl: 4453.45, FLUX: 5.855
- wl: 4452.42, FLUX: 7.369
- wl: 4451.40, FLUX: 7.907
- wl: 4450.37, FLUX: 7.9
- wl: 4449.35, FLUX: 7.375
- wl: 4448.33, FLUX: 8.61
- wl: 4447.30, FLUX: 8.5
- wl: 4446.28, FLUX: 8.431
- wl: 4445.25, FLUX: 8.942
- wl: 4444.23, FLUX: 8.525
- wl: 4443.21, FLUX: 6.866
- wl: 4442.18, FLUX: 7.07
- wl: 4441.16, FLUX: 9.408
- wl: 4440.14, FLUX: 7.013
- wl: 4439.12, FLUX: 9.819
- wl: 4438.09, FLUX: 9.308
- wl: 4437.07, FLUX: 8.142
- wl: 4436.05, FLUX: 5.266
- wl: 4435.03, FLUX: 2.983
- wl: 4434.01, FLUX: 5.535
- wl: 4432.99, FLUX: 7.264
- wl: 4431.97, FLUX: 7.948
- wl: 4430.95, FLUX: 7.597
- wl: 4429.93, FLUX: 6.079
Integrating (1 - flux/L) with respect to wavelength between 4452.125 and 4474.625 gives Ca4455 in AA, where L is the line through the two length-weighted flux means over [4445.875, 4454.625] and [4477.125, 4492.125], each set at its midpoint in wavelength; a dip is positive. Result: 2.84 AA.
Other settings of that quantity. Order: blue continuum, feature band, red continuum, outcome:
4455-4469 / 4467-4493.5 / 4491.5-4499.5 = -3.96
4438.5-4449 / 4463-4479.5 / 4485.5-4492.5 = 0.60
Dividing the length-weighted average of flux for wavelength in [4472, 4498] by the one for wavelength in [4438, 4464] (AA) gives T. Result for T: 1.2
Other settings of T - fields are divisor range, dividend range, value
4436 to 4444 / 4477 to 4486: 1.10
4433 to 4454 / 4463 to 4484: 1.12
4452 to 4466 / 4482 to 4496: 1.41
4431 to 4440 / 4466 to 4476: 1.19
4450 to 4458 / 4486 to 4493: 1.61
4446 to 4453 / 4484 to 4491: 1.19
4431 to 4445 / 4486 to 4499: 1.19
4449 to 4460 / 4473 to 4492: 1.48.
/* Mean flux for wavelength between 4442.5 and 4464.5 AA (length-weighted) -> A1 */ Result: 6.95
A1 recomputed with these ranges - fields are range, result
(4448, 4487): 7.77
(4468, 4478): 8.77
